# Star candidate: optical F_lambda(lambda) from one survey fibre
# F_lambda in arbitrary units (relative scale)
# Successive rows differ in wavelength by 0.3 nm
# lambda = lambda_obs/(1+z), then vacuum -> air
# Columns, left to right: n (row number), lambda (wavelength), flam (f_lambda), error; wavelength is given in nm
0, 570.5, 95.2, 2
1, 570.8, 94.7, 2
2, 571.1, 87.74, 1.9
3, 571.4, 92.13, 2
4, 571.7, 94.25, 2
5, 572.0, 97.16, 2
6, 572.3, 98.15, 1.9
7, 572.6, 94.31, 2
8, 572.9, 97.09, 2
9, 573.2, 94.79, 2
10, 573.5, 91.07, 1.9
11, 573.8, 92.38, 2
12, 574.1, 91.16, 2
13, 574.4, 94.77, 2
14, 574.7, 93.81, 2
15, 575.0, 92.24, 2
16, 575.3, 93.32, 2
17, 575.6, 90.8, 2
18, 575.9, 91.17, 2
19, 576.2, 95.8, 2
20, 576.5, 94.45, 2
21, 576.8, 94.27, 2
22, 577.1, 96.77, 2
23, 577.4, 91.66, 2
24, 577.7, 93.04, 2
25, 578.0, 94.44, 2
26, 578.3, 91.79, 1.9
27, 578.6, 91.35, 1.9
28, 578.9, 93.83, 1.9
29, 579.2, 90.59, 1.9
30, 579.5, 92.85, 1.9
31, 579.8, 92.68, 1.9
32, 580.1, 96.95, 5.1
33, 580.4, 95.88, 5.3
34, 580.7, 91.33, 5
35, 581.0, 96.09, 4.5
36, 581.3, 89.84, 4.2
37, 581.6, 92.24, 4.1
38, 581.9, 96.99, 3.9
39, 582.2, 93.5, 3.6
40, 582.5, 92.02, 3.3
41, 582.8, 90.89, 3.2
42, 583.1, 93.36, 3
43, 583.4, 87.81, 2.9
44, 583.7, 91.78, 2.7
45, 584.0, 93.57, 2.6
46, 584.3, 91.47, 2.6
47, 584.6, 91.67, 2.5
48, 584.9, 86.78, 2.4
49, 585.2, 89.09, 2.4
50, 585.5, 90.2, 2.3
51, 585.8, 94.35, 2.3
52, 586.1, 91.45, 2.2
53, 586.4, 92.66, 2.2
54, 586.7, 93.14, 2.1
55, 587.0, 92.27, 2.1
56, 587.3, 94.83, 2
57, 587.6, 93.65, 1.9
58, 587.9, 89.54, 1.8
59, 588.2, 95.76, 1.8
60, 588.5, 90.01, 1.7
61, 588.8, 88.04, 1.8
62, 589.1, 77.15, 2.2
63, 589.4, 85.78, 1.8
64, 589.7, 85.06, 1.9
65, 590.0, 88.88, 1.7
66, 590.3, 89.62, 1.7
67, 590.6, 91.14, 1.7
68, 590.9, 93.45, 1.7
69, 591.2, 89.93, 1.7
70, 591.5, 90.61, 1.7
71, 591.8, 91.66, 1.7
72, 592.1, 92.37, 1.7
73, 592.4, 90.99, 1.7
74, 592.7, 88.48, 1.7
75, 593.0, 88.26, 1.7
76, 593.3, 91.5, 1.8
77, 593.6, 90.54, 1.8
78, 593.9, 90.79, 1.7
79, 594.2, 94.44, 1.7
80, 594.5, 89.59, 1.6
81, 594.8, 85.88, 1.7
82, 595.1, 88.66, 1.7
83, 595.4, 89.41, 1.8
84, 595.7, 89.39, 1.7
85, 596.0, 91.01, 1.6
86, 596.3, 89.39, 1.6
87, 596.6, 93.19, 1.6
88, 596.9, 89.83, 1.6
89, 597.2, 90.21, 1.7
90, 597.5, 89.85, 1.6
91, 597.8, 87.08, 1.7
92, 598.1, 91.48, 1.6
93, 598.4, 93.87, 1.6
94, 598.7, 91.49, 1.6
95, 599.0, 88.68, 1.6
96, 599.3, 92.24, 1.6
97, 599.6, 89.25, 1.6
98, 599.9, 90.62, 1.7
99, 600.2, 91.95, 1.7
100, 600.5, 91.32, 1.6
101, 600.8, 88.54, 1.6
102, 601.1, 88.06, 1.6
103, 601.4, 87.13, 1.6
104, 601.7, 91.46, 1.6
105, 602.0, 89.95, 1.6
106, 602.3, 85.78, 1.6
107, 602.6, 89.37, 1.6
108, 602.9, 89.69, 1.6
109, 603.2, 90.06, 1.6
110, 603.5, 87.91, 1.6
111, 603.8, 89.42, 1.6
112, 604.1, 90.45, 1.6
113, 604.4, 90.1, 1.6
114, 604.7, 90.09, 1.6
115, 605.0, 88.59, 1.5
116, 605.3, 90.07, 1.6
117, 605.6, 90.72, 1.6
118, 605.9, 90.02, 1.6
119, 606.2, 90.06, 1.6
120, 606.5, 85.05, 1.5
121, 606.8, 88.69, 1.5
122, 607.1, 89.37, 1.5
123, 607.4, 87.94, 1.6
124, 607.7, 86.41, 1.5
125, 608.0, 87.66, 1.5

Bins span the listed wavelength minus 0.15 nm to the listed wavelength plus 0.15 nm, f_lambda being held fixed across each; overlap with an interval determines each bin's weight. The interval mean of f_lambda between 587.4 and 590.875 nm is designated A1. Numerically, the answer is 88.9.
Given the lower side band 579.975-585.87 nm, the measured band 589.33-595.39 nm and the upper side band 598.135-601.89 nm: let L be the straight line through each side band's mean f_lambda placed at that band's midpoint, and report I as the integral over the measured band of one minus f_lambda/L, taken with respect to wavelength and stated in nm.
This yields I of 0.09 nm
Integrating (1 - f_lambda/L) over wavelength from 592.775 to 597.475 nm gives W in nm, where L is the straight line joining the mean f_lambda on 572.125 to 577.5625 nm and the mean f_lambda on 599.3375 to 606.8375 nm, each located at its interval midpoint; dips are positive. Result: 0.03 nm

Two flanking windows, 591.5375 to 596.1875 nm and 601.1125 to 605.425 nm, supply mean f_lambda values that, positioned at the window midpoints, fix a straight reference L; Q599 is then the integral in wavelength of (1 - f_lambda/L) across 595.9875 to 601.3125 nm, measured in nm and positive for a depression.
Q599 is -0.04 nm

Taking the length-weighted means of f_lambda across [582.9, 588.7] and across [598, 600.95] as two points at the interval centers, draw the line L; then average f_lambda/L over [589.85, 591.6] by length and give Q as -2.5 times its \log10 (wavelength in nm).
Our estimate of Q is 0.01 mag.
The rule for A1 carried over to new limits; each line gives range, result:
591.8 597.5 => 90.2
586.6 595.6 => 90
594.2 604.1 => 89.8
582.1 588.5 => 91.8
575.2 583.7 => 93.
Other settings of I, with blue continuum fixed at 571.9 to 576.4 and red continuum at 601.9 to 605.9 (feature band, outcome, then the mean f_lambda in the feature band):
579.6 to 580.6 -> -0.02 nm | 94.9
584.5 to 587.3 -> 0.02 nm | 91.5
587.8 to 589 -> 0.02 nm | 90.3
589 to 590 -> 0.08 nm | 83.9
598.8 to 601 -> -0.01 nm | 90.3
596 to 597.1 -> 0.00 nm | 90.8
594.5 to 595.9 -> 0.03 nm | 88.6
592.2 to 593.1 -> 0.02 nm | 89.5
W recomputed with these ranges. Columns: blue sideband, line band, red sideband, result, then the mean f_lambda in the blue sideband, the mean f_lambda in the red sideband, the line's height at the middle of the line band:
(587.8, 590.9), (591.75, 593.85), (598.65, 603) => -0.04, 88.3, 89.7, 88.7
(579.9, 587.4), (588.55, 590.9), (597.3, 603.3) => 0.11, 92.4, 89.9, 91.5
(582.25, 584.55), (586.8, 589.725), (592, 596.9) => 0.05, 91.6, 90.2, 91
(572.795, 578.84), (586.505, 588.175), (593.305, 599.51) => -0.02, 93.3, 90.4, 91.7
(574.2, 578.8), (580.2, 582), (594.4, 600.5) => -0.02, 93.3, 90.2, 92.6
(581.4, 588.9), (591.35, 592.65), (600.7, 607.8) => 0.00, 91.9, 89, 90.8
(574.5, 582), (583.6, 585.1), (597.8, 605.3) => 0.02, 93.4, 89.8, 92.4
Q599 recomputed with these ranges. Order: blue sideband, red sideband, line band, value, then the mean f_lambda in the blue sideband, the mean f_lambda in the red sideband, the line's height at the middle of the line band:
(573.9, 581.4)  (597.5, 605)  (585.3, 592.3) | 0.09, 93.3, 89.8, 91.6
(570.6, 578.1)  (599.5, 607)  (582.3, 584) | 0.02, 93.7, 89.4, 92.4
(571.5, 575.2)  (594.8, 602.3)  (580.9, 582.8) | -0.01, 94.2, 90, 92.8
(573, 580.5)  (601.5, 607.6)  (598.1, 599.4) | -0.02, 93.3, 89.2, 90.1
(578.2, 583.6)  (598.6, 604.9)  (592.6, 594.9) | 0.02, 92.8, 89.7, 90.9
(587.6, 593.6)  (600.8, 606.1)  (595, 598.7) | -0.04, 89.5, 89.3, 89.4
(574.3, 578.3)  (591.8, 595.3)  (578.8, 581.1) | -0.02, 93.5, 90.2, 92.8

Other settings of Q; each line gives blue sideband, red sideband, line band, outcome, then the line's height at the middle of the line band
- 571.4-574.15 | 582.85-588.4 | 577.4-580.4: 0.00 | 93.2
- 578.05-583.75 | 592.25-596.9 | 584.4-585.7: 0.03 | 92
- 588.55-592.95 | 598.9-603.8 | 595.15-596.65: -0.01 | 89.1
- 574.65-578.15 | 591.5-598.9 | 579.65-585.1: 0.00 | 92.5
